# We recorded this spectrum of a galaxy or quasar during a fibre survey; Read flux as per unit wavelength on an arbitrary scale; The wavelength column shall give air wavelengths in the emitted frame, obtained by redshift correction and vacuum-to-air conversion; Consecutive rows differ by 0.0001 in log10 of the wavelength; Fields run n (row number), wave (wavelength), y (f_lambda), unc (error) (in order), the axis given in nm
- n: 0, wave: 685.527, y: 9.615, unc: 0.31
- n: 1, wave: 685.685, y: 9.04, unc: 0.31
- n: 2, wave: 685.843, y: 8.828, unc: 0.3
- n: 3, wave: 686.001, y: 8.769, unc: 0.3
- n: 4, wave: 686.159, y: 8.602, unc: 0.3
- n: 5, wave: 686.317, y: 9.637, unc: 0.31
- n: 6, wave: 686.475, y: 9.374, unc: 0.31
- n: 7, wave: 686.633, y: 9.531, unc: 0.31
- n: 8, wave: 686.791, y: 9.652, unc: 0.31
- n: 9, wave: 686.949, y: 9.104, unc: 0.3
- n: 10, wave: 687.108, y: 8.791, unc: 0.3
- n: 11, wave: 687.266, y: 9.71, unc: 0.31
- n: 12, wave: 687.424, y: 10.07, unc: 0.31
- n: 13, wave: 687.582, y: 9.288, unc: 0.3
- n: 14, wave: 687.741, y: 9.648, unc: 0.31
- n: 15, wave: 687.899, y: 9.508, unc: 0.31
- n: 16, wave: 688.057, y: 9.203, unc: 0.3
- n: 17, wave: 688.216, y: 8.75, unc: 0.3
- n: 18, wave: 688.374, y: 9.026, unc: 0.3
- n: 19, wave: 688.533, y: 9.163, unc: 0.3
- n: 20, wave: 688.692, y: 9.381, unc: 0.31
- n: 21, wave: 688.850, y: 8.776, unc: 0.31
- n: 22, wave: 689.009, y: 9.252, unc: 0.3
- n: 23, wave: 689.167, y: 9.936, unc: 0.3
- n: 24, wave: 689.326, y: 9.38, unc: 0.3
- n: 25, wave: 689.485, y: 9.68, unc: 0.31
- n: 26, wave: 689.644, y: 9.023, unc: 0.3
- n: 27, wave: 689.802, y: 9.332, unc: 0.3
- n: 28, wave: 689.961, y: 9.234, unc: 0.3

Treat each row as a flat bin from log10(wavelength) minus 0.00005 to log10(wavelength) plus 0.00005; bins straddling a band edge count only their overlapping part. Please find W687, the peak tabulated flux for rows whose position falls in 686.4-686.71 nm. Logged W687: 9.531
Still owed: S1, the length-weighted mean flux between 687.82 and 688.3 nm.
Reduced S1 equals 9.16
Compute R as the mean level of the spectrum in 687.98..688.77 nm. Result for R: 9.09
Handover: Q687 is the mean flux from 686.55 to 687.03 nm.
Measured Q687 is 9.42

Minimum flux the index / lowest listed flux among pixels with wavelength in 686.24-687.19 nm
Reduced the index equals 8.791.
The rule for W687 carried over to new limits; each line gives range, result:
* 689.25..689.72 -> 9.68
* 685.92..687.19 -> 9.652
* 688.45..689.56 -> 9.936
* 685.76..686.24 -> 8.828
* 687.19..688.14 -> 10.07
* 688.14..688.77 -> 9.381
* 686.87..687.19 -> 9.104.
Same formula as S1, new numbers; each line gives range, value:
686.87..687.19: 8.94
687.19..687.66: 9.7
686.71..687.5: 9.46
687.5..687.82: 9.47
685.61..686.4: 8.98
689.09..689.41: 9.64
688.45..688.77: 9.24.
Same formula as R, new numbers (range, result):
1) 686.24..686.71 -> 9.52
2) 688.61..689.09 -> 9.15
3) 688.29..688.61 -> 9.09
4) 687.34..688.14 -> 9.54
